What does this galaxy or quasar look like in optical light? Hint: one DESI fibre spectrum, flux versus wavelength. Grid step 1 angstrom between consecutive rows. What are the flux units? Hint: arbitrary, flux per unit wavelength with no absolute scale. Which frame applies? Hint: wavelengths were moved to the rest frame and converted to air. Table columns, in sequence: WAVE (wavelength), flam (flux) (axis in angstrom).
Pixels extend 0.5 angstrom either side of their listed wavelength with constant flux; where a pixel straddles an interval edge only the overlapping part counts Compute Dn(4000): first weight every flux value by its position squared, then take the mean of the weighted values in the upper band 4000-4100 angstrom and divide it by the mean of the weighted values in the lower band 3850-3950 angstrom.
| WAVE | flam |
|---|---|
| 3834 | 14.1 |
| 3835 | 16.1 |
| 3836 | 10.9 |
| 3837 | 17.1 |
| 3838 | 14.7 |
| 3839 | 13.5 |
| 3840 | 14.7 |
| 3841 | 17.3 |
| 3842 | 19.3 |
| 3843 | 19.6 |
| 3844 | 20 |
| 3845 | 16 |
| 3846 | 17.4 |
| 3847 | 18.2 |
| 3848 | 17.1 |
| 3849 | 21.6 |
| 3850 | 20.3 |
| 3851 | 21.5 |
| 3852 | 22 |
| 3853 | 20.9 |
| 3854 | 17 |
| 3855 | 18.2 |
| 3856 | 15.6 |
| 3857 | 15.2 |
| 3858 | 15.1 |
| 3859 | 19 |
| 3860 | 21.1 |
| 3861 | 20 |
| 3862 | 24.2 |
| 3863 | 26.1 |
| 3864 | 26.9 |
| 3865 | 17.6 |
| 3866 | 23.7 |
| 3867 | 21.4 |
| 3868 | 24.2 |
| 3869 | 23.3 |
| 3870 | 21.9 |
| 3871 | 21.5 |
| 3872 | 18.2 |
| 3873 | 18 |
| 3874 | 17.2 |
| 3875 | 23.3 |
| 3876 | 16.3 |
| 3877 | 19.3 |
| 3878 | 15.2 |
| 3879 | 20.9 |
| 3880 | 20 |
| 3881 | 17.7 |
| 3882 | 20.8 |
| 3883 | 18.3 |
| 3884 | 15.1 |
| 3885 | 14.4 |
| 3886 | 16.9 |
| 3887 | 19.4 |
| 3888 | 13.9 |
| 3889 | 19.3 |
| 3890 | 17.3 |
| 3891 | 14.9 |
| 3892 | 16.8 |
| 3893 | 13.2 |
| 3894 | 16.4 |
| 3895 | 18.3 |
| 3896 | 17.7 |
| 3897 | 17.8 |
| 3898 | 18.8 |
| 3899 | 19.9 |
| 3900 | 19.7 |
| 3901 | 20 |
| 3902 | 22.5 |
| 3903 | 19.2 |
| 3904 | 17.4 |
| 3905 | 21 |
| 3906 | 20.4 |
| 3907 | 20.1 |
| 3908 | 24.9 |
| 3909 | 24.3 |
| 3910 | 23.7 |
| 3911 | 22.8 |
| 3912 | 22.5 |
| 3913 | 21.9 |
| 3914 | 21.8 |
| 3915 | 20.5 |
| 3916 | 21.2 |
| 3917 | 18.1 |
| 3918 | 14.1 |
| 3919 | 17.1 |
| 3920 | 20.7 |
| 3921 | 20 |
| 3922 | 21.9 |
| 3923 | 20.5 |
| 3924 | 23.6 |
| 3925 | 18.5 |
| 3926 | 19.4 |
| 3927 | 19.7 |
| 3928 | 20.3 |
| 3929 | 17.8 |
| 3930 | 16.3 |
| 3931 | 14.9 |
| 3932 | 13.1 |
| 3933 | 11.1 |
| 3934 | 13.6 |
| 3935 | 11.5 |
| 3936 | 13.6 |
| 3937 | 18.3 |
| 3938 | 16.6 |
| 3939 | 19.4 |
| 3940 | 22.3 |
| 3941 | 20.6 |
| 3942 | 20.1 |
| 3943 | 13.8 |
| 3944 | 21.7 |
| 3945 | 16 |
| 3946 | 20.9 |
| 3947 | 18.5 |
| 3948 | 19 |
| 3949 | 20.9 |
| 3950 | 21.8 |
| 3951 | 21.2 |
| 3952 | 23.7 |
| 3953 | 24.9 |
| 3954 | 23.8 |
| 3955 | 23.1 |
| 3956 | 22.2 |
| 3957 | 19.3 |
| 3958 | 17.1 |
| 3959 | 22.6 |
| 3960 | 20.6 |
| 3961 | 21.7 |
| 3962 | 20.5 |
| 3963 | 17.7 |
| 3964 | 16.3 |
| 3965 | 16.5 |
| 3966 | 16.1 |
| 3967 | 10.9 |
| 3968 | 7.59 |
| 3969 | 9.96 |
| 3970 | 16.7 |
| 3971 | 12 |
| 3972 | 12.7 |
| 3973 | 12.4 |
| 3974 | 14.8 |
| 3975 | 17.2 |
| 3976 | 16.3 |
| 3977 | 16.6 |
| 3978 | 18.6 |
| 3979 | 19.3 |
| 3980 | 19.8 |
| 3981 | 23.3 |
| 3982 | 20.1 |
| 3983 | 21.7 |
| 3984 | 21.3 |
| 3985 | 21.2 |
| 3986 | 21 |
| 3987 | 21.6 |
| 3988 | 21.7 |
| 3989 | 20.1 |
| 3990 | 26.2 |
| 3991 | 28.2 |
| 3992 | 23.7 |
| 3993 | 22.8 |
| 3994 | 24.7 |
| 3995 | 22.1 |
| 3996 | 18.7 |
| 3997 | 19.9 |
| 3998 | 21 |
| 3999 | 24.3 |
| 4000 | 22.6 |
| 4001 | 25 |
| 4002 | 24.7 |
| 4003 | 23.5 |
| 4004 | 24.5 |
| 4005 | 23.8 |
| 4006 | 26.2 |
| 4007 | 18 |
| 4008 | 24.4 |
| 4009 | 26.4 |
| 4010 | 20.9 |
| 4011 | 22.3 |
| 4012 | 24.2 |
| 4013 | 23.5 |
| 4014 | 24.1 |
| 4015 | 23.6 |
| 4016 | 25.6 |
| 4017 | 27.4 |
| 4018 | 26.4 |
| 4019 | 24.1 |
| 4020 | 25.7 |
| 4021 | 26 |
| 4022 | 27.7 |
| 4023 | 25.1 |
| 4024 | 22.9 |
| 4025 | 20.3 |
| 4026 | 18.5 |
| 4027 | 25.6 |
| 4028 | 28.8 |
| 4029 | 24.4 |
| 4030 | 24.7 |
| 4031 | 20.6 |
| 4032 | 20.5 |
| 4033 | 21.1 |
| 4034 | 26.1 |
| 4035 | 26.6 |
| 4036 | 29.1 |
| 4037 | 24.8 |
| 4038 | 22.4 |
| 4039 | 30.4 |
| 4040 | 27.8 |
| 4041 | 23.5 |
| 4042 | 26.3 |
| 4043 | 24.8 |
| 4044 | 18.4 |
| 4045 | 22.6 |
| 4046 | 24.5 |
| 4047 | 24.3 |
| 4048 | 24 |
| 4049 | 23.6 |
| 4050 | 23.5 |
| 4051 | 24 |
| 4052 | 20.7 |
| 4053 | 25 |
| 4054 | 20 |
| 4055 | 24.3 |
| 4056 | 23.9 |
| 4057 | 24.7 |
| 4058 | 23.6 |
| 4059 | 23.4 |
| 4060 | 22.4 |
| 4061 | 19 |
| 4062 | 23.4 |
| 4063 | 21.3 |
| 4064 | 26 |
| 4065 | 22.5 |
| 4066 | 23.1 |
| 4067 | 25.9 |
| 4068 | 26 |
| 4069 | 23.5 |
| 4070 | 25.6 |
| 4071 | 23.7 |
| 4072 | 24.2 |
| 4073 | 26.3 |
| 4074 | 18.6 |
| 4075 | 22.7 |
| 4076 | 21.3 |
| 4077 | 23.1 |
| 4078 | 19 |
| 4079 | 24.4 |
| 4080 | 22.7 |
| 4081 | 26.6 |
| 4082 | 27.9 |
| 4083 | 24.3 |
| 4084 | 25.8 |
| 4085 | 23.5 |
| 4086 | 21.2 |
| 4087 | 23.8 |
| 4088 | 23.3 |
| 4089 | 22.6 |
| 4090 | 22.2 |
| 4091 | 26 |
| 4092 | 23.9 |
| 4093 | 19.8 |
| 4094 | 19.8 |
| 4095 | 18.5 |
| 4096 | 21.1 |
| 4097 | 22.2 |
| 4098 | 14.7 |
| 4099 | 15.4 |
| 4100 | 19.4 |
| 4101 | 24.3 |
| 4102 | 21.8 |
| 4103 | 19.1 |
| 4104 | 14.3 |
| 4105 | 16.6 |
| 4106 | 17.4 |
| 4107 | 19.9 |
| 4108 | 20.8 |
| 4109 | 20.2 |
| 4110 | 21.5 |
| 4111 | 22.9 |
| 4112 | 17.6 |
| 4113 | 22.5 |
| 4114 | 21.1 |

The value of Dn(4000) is 1.33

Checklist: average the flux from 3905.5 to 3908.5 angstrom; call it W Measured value 21.8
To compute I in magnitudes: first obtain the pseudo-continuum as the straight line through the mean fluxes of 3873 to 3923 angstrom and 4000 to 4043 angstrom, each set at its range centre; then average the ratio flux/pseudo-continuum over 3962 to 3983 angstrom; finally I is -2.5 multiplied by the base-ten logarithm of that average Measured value 0.363 mag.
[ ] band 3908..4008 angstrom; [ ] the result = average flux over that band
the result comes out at 19.6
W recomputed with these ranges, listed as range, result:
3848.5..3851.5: 21.1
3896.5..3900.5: 19.1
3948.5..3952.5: 21.9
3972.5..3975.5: 14.8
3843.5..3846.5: 17.8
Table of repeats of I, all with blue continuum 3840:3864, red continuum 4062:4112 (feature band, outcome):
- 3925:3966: 0.09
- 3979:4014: -0.09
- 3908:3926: -0.04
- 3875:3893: 0.13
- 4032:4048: -0.15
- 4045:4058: -0.09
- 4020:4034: -0.12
